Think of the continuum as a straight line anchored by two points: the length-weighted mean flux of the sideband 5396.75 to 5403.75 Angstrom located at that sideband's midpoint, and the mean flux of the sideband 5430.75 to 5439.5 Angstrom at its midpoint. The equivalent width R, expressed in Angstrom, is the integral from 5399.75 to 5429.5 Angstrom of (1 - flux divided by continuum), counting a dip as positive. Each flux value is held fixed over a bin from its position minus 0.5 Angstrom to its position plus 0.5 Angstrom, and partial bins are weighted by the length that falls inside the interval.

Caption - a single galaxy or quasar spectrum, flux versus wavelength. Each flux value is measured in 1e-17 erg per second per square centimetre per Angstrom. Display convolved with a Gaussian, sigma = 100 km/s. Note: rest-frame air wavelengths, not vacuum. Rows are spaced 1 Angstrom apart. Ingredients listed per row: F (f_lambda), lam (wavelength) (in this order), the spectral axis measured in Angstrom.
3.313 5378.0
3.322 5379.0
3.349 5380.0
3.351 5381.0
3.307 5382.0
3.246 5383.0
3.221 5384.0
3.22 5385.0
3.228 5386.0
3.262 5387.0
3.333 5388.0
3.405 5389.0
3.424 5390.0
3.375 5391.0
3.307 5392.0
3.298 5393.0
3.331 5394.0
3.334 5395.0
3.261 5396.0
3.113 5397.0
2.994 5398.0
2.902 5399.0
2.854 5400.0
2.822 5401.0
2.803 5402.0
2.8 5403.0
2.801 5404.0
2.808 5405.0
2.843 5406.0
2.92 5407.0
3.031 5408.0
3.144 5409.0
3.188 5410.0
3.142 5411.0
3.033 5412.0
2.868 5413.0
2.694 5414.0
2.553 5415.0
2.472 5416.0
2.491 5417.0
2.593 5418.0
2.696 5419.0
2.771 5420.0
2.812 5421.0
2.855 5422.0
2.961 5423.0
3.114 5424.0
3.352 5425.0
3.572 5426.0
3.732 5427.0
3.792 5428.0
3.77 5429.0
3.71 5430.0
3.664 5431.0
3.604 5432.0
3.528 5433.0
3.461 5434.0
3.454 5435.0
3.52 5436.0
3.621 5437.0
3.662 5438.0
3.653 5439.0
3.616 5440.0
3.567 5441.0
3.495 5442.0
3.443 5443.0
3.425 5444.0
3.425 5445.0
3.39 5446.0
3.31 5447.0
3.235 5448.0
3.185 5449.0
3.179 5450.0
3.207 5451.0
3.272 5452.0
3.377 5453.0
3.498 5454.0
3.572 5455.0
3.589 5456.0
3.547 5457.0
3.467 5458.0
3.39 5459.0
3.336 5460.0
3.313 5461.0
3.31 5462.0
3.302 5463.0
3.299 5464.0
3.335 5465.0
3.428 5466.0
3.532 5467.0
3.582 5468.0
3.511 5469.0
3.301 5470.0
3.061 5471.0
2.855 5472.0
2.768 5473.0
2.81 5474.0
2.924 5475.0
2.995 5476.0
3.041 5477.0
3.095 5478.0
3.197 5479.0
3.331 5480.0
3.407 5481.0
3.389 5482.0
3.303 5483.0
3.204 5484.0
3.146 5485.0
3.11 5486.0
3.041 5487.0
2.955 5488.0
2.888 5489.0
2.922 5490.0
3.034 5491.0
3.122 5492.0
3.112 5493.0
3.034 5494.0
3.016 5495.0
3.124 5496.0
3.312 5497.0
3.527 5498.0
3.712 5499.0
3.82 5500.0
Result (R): 1.8 Angstrom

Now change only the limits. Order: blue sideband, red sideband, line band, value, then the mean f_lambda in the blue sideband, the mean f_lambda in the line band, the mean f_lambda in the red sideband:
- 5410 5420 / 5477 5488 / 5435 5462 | -4.2 Angstrom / 2.75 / 3.43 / 3.2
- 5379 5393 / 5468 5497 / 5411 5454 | -0.7 Angstrom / 3.31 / 3.27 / 3.11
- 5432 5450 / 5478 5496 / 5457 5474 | 0.0 Angstrom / 3.47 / 3.29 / 3.13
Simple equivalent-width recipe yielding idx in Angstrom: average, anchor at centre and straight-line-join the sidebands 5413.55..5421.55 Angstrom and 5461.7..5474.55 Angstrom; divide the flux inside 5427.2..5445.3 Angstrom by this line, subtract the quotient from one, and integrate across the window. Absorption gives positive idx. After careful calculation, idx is -4.6 Angstrom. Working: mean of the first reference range 2.64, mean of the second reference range 3.24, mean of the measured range 3.58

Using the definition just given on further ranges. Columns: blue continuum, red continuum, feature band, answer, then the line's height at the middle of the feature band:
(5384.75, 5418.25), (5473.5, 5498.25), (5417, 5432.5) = -1.0 Angstrom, 3.05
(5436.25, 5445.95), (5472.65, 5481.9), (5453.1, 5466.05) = -0.4 Angstrom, 3.3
